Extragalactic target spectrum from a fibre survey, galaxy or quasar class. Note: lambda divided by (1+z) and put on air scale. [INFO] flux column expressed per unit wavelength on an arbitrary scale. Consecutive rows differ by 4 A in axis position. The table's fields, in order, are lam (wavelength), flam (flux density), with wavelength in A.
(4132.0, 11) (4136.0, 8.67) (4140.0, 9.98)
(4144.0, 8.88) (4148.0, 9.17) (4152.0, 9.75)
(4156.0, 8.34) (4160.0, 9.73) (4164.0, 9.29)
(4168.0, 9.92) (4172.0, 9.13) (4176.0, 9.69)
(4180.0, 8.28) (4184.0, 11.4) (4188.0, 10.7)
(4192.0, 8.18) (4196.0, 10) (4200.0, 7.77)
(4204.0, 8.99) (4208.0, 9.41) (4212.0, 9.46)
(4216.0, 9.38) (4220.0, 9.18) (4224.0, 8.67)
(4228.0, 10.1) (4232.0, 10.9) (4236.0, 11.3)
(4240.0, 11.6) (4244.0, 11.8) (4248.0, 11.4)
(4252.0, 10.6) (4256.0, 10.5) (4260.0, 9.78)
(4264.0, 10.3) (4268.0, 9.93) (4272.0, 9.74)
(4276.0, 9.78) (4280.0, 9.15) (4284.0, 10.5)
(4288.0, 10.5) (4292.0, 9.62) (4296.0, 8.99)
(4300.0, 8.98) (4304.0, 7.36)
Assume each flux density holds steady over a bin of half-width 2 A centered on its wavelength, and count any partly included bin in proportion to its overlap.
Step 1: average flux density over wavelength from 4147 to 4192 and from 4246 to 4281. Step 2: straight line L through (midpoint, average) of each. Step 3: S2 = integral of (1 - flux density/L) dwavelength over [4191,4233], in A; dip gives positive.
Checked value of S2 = 2.4 A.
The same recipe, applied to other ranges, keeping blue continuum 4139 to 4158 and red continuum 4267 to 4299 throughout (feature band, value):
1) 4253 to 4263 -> -0.58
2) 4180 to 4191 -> -1.11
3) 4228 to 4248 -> -3.58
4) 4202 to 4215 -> 0.20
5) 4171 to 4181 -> 0.21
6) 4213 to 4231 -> 0.12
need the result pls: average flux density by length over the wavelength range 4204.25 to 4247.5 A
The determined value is 10.2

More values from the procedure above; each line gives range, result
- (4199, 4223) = 9.07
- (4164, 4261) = 9.91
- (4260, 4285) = 9.87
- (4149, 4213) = 9.37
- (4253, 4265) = 10.2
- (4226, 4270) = 10.7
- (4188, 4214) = 9.1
